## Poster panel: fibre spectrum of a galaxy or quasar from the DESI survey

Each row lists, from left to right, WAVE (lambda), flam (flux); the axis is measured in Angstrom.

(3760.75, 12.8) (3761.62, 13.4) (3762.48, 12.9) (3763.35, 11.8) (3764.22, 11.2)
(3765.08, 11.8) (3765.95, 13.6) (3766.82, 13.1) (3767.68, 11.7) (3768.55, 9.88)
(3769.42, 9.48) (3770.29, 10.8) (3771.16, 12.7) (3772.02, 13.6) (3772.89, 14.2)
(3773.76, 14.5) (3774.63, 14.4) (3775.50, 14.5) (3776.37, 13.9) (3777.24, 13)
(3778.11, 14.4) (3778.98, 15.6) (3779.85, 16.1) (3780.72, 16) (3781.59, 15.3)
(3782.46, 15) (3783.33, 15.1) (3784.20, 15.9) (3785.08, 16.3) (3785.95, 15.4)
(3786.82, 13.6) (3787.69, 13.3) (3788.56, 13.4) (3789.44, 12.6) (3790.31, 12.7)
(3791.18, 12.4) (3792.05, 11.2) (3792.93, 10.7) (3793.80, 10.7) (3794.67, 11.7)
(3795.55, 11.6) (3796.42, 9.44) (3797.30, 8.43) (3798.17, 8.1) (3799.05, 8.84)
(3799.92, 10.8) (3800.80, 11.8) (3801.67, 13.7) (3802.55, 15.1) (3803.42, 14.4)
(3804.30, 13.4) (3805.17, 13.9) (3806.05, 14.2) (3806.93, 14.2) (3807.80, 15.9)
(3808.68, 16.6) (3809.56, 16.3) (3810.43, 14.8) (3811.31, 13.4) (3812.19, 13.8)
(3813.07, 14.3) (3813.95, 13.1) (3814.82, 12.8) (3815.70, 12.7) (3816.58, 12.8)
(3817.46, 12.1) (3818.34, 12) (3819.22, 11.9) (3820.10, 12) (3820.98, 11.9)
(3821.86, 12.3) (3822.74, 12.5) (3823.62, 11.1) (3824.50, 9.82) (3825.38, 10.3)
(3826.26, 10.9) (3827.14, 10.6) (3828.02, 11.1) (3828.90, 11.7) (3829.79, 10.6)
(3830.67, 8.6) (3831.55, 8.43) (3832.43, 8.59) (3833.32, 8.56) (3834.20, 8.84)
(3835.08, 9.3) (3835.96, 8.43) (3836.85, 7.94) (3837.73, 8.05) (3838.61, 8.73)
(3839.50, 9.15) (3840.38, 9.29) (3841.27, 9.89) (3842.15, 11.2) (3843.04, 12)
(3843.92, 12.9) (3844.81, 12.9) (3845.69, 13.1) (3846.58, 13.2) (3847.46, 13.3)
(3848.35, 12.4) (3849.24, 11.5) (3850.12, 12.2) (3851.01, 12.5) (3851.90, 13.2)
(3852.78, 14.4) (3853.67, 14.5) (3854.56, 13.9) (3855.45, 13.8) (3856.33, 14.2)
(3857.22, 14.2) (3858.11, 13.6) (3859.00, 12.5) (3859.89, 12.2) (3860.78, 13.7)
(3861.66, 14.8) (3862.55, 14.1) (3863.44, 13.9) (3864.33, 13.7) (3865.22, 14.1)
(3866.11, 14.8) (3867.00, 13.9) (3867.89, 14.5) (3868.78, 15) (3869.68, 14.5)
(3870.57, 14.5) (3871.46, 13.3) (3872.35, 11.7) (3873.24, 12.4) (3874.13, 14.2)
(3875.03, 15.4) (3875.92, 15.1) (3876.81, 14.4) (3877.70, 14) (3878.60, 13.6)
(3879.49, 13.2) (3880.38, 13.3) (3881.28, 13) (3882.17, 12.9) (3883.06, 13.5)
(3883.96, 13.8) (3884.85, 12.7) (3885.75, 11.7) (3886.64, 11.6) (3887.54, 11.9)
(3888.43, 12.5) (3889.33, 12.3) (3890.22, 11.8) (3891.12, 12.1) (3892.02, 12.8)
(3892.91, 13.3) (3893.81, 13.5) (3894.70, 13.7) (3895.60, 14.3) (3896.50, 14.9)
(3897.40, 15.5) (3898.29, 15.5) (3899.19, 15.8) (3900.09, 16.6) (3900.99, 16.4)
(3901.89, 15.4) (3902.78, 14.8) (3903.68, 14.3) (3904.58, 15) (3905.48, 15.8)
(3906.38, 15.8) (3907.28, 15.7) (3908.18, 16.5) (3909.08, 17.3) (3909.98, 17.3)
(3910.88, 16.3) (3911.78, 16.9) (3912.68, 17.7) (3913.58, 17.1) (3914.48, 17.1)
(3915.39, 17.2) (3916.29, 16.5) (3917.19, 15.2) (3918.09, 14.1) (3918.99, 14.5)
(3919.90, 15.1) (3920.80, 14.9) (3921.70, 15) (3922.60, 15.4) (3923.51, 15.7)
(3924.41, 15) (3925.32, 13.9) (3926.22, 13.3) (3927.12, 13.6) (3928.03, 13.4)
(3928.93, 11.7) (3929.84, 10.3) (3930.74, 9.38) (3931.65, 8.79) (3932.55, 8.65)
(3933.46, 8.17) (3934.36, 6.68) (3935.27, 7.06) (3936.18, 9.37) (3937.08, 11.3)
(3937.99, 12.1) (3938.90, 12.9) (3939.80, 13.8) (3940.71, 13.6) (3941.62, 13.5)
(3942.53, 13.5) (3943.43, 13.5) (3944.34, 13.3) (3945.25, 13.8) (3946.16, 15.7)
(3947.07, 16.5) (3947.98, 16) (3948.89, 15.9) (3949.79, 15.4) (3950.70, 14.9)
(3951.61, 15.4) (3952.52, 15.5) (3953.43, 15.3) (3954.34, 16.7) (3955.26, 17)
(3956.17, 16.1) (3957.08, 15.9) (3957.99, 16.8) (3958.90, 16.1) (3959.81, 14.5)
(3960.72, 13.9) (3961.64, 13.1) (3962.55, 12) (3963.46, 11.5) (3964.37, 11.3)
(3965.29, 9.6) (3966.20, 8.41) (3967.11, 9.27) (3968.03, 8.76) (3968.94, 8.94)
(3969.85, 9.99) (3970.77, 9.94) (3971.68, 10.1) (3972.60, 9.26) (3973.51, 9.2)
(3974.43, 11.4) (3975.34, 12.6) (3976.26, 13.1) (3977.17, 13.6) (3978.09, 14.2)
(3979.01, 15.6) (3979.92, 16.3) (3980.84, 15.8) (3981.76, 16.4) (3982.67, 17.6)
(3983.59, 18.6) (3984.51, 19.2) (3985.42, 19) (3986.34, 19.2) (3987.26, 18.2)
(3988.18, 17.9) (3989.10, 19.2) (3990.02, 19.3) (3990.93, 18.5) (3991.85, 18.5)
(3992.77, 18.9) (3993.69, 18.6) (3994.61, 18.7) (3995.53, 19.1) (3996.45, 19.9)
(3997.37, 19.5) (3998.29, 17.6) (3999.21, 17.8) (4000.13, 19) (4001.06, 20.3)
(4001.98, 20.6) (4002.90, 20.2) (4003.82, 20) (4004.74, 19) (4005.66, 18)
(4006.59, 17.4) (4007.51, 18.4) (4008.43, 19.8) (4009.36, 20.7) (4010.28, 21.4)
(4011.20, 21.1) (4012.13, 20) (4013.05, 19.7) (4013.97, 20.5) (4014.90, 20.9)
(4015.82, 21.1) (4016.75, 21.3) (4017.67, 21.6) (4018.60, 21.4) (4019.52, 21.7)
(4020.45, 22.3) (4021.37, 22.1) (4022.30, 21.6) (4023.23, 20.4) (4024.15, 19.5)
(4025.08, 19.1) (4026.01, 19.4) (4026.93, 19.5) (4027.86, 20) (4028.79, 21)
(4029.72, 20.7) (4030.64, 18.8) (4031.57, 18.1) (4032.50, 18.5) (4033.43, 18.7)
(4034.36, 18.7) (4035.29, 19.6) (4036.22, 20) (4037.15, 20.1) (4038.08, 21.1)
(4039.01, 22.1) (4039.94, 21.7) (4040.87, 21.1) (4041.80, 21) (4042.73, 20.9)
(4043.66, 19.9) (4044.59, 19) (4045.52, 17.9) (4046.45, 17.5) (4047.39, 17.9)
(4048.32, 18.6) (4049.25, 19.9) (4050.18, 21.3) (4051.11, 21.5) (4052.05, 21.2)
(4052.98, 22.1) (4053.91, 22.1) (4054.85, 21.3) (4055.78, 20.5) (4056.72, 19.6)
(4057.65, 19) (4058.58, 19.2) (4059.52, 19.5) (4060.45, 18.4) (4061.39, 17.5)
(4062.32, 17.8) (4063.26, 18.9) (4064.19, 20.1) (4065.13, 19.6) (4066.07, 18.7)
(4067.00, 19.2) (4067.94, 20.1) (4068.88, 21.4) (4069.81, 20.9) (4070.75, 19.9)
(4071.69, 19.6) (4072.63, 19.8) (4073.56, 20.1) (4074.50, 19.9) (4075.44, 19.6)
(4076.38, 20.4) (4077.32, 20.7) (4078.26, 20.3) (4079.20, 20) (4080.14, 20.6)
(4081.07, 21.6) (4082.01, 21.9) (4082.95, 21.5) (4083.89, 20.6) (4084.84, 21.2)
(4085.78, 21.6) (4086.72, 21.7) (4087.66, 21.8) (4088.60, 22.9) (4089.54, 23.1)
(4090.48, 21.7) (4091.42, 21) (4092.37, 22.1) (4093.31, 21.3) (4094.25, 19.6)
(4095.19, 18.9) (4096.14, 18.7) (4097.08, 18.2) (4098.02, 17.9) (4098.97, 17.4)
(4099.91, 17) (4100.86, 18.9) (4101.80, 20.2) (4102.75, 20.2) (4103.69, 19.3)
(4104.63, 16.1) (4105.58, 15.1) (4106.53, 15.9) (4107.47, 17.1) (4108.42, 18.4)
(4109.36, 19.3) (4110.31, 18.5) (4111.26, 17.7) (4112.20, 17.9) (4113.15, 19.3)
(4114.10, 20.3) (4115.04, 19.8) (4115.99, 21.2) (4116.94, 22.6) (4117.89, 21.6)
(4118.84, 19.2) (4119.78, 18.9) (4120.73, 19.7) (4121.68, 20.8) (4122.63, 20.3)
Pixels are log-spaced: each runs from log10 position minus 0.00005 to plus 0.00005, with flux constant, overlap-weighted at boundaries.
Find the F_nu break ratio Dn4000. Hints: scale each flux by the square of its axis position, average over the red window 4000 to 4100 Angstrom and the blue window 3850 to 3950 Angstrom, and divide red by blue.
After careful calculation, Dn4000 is 1.57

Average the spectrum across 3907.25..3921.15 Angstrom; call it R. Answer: 16.2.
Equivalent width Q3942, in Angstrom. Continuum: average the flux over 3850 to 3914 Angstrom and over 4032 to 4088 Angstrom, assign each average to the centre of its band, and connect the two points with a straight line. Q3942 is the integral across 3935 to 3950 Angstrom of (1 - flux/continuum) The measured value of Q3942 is 2.6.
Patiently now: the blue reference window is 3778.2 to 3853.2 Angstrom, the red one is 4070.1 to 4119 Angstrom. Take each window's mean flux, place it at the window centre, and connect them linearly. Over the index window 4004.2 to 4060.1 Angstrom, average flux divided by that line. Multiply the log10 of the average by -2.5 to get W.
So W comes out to -0.11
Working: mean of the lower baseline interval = 12.2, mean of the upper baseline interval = 19.8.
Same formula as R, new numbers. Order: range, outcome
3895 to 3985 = 13.9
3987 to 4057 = 19.9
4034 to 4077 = 19.9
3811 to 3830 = 12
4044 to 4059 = 19.9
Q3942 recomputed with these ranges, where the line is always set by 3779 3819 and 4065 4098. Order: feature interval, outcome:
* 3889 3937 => 6.4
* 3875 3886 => 1.3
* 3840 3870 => 3.0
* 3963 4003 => 5.8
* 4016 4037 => -1.2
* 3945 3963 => 2.0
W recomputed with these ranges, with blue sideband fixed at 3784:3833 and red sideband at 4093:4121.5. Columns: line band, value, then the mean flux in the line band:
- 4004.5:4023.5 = -0.21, 20.5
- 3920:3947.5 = 0.20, 12.5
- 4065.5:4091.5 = -0.14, 20.8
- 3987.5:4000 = -0.15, 18.7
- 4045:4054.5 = -0.14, 20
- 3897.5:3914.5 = -0.12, 16.1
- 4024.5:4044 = -0.16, 20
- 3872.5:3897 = 0.06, 13.2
